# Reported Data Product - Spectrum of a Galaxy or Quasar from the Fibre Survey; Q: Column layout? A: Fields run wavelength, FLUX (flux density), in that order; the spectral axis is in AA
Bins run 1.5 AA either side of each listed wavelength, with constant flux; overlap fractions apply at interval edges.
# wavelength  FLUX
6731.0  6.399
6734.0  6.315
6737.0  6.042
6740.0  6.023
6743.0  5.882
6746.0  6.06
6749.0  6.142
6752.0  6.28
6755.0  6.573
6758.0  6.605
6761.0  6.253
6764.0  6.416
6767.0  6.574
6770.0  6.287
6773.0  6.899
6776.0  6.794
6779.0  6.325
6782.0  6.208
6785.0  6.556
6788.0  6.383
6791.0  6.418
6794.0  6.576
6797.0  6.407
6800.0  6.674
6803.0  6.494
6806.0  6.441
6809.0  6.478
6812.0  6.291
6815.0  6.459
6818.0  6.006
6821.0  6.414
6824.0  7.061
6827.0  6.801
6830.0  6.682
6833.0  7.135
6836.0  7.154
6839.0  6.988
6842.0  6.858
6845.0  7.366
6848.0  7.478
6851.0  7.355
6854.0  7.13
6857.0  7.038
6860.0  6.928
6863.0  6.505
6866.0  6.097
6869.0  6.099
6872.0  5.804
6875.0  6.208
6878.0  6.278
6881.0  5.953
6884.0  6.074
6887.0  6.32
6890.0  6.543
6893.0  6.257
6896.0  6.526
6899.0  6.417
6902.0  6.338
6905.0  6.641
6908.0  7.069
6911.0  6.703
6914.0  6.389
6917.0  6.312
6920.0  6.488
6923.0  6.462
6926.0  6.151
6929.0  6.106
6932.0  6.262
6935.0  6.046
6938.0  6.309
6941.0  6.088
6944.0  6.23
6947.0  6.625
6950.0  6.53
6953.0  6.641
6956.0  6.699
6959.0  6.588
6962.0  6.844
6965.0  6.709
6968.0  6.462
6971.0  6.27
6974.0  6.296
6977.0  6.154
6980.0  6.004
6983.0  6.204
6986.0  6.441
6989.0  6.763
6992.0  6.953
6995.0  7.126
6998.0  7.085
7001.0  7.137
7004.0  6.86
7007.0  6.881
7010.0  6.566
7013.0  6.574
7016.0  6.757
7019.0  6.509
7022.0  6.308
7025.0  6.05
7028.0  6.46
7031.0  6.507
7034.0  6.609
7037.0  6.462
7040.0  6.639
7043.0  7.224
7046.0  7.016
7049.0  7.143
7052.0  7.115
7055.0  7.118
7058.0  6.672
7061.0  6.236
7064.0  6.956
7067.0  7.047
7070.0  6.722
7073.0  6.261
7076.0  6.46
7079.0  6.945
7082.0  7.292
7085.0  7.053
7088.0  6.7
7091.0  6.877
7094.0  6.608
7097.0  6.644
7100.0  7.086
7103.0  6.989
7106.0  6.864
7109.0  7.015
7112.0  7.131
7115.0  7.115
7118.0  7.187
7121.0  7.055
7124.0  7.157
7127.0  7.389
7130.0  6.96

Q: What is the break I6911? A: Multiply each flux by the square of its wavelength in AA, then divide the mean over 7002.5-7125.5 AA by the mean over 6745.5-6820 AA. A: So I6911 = 1.15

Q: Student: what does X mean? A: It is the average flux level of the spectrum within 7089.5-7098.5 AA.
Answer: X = 6.71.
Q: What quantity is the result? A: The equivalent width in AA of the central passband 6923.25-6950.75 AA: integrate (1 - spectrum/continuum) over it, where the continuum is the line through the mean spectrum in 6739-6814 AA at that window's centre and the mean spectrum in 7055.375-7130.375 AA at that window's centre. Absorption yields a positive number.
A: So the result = 1.6 AA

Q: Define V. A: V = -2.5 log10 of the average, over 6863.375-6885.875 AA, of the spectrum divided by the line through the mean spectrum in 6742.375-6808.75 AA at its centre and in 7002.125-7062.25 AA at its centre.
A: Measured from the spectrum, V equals 0.07 mag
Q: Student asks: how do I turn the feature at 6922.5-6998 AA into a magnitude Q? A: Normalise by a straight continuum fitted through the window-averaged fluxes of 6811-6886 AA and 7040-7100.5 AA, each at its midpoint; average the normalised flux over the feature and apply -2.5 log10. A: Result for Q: 0.05 mag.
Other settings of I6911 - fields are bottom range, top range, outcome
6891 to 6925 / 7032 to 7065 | 1.09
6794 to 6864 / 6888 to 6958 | 0.97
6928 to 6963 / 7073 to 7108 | 1.11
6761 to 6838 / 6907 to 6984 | 1.02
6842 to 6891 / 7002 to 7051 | 1.06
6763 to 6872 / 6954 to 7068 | 1.06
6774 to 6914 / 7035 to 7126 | 1.12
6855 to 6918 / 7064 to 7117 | 1.14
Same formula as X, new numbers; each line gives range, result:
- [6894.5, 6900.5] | 6.47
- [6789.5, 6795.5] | 6.5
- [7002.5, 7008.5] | 6.87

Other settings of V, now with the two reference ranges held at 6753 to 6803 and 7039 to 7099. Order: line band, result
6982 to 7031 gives 0.016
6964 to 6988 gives 0.068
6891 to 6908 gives 0.024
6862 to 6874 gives 0.083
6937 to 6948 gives 0.065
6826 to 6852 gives -0.083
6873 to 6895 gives 0.066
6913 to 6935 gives 0.063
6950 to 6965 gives 0.005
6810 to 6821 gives 0.043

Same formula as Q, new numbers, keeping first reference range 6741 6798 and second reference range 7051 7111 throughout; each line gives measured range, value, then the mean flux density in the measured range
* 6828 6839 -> -0.080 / 6.98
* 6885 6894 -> 0.034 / 6.36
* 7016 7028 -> 0.063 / 6.37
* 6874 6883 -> 0.070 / 6.14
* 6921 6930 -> 0.060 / 6.26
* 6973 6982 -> 0.092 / 6.15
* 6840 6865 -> -0.087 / 7.06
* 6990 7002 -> -0.054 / 7.06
